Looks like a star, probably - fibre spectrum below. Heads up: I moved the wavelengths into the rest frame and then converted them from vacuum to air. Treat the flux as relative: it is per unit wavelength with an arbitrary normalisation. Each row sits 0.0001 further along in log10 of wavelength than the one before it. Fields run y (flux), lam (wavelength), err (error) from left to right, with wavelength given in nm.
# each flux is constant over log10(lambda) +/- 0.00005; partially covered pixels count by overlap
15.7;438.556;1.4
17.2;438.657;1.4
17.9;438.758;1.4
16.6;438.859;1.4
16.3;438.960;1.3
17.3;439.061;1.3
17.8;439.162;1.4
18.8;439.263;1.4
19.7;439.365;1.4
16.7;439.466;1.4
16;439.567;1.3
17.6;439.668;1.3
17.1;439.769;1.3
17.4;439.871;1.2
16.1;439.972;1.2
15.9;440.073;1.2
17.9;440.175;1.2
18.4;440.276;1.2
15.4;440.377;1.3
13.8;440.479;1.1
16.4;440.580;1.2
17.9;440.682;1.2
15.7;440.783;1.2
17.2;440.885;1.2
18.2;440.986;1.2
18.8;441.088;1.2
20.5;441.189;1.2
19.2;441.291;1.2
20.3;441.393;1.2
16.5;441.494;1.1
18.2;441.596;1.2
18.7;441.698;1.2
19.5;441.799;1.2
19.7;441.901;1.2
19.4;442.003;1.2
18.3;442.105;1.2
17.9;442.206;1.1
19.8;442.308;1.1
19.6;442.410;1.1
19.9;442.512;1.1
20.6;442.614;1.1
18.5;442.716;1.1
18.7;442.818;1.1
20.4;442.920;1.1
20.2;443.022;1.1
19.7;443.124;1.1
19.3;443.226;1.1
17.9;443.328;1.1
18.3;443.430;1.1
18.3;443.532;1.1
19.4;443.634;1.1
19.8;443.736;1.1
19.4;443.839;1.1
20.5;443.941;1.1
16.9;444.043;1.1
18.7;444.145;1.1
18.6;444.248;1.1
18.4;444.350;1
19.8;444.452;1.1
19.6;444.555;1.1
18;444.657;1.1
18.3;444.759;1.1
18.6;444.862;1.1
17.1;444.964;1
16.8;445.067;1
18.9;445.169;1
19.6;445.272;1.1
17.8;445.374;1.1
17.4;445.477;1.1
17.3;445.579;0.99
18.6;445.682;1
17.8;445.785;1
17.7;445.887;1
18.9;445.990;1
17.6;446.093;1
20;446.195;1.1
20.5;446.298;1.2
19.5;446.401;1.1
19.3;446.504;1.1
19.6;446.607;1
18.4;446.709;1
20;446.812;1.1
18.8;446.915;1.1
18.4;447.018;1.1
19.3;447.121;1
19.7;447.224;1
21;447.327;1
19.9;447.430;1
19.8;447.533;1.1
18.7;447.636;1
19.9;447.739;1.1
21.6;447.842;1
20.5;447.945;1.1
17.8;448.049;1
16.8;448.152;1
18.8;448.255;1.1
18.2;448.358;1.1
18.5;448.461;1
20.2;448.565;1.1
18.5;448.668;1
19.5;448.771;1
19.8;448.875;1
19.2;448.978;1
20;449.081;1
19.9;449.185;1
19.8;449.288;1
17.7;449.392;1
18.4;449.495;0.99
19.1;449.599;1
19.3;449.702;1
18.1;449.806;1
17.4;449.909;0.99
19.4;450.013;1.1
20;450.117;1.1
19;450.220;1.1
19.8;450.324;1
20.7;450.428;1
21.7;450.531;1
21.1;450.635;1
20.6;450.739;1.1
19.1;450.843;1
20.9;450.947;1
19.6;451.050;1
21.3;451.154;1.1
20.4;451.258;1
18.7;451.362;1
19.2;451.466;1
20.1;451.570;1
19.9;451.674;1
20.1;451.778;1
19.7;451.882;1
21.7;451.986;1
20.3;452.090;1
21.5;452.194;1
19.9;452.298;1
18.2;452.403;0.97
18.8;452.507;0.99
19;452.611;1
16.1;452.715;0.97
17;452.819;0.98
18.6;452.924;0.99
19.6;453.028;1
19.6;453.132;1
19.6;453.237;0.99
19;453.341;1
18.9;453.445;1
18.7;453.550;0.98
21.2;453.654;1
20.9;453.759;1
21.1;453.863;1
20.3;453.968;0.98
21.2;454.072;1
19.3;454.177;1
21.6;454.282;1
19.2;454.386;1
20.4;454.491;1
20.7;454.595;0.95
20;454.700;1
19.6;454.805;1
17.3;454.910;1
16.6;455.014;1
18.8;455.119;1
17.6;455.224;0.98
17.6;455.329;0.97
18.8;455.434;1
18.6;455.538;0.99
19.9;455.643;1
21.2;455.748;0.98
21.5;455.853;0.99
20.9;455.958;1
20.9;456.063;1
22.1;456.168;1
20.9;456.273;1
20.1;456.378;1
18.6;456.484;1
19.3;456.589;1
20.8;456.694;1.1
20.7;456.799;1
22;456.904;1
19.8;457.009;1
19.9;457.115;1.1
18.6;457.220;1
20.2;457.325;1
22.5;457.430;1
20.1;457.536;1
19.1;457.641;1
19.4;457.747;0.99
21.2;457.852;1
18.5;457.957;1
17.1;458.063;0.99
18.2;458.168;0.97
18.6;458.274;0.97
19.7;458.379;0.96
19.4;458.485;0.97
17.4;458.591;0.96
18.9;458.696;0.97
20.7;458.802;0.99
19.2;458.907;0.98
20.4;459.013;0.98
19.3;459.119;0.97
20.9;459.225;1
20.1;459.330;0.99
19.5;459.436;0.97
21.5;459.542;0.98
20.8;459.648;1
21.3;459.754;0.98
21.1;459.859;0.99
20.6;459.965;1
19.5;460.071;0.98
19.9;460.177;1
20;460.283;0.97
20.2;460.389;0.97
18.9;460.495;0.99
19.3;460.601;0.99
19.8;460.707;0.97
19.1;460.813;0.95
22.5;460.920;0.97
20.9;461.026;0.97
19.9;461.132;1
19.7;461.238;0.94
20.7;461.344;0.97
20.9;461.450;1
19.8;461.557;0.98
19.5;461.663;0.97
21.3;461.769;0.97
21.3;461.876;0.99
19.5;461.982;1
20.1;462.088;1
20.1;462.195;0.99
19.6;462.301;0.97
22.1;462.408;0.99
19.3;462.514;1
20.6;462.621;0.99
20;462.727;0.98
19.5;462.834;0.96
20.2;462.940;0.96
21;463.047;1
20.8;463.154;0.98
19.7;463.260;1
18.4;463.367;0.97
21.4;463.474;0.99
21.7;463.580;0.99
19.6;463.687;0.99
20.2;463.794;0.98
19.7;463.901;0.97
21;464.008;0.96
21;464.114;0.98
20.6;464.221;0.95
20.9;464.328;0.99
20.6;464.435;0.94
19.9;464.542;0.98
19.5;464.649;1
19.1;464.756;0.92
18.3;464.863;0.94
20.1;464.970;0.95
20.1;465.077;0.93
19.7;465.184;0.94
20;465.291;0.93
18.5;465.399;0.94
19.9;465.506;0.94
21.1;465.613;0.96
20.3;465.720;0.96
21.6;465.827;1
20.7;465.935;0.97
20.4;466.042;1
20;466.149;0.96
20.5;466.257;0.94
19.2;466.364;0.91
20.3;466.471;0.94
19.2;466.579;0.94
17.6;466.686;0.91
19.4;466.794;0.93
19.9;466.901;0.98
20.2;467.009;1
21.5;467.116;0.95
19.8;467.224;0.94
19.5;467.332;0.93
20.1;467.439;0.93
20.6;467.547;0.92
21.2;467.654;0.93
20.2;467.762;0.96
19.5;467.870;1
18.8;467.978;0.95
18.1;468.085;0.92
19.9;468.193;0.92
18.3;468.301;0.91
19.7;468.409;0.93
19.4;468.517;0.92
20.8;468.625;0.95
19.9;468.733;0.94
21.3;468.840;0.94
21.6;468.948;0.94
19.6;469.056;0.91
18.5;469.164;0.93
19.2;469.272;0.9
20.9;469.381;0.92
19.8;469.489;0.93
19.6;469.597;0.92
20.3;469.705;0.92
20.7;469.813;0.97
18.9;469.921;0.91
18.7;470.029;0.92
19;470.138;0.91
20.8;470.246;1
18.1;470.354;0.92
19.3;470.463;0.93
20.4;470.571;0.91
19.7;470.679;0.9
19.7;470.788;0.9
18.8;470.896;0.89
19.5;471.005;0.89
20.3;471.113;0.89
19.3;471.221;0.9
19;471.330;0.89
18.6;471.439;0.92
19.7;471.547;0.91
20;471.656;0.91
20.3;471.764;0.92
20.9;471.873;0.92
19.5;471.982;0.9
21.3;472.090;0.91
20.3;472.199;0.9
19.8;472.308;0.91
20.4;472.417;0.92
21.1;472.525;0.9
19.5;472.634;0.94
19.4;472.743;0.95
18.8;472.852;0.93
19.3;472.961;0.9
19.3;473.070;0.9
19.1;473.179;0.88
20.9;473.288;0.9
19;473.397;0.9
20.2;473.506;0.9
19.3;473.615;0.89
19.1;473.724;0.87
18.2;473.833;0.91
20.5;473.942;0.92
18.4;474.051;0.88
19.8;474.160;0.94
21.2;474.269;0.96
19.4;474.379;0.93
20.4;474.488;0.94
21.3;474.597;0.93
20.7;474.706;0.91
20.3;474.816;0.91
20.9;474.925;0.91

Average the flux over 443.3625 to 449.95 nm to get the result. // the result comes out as 18.9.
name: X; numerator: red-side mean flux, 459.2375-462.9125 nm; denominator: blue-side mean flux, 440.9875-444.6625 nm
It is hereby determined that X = 1.1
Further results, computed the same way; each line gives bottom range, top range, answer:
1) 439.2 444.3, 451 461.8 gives 1.08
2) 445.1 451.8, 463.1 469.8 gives 1.04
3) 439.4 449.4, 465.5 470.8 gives 1.07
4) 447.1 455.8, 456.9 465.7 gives 1.03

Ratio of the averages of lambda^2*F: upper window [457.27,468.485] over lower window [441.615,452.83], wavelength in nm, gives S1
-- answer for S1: 1.1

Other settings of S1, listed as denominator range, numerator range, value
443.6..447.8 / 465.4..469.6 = 1.16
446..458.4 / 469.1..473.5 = 1.09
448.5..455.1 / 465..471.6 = 1.09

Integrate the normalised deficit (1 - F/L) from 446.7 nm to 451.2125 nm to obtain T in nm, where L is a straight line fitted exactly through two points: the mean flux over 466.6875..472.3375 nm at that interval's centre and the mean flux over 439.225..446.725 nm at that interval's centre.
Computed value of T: -0.18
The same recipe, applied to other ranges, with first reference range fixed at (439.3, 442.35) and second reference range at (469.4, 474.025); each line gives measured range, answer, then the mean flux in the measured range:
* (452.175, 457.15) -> -0.268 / 19.7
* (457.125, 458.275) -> -0.039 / 19.5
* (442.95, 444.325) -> -0.079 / 19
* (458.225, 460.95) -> -0.141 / 19.9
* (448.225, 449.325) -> -0.062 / 19.3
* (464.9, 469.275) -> -0.115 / 19.9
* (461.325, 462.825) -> -0.095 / 20.3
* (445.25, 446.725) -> -0.044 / 18.7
